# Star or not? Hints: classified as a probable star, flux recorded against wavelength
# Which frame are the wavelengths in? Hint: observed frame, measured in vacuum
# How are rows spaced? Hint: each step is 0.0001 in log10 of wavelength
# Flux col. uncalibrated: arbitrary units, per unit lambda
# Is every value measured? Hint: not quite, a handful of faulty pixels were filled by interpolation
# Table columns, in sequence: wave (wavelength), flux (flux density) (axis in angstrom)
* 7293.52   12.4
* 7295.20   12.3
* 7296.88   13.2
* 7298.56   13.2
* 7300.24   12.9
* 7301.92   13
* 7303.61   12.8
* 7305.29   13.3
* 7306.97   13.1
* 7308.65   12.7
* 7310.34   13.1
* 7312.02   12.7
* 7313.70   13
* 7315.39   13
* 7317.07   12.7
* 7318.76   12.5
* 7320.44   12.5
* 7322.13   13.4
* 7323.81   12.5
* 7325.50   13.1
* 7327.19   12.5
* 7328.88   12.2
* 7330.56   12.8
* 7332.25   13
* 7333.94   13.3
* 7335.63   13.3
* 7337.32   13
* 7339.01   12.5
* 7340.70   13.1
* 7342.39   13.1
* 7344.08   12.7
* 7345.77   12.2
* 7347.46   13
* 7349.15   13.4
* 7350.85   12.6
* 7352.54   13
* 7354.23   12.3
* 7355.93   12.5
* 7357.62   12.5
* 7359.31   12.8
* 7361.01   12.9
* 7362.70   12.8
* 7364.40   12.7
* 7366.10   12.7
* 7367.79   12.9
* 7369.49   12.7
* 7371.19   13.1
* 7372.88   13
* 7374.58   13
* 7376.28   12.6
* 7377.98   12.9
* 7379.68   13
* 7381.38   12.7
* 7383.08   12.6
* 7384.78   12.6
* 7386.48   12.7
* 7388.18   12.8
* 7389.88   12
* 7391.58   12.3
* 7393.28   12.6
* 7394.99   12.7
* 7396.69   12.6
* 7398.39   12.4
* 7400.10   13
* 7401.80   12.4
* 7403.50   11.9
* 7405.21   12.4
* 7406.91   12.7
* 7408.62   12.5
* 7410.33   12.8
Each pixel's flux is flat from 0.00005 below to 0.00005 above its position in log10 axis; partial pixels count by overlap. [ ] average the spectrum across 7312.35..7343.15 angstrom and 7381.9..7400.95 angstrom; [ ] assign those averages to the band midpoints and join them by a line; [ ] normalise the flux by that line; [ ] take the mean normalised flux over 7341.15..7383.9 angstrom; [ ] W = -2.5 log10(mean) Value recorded -0.01 mag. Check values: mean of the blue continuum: 12.9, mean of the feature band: 12.8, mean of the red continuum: 12.6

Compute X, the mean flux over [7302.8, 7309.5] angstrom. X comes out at 13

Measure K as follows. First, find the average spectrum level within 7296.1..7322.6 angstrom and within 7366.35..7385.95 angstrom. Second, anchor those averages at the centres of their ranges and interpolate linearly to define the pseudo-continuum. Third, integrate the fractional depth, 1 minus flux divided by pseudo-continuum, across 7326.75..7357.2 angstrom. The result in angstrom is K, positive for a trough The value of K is 0.2 angstrom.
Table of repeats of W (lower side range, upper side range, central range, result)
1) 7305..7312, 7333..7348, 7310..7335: 0.01 mag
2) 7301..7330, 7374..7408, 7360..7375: -0.02 mag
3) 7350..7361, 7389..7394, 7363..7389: -0.03 mag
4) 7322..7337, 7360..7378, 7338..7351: 0.00 mag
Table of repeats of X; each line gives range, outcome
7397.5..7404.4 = 12.4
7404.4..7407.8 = 12.6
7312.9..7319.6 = 12.8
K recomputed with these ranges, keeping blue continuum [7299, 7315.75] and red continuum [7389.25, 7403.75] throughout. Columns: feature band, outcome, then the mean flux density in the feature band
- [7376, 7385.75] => -0.1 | 12.7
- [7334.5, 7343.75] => -0.2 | 13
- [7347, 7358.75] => 0.0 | 12.8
